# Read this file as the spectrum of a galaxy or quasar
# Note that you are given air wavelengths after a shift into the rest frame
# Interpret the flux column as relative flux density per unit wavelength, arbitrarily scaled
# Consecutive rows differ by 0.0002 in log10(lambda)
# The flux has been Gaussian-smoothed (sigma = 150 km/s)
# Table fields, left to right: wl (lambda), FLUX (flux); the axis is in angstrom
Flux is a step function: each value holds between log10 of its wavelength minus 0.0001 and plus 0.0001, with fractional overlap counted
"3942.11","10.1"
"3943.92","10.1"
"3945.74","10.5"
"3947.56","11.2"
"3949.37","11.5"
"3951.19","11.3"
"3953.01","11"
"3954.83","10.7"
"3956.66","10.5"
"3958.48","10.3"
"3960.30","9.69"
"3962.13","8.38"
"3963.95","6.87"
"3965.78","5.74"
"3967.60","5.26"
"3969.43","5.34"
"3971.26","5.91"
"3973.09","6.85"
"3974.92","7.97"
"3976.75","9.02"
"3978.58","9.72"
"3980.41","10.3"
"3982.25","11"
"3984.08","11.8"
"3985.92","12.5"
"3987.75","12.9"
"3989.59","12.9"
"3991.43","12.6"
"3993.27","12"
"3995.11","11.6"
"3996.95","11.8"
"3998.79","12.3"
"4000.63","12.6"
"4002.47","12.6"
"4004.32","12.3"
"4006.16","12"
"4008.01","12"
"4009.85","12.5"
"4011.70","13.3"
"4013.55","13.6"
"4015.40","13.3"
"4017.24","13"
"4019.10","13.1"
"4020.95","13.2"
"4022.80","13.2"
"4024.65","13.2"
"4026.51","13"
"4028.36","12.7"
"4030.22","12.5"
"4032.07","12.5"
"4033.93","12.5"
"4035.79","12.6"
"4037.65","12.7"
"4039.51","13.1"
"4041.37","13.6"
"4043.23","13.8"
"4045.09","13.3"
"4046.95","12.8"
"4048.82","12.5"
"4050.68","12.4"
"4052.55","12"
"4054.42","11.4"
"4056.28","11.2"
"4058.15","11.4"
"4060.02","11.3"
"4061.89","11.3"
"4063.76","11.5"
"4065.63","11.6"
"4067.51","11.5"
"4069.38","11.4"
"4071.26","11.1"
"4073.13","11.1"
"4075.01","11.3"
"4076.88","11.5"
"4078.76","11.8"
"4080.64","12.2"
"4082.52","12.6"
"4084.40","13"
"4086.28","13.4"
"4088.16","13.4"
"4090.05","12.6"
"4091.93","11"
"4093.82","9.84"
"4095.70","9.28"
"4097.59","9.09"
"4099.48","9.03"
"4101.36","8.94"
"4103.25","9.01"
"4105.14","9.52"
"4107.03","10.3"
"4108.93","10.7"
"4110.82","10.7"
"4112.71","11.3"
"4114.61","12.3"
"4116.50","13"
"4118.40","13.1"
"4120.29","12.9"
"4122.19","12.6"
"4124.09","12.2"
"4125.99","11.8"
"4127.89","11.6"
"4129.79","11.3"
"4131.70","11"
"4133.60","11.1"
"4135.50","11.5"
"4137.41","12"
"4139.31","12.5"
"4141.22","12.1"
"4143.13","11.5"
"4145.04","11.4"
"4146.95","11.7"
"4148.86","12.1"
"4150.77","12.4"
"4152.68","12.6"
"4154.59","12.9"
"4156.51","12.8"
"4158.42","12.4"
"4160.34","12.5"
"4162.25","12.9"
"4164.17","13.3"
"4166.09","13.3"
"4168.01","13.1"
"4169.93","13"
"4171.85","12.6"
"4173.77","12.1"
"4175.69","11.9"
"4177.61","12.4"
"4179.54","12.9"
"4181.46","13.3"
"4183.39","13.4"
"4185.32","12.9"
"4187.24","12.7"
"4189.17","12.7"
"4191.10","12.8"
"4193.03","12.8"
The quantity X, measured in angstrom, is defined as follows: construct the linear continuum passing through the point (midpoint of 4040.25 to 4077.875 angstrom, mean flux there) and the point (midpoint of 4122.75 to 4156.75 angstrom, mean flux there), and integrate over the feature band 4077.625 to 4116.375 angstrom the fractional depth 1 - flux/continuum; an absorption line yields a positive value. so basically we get 2.8 angstrom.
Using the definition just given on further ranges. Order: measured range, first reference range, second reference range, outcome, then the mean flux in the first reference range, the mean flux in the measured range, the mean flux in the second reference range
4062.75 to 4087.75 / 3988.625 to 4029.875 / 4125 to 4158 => 0.8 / 12.7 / 11.9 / 11.9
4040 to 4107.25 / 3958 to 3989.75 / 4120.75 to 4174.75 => -4.4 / 8.92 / 11.5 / 12.2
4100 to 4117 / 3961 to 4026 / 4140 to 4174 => 2.1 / 11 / 10.5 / 12.5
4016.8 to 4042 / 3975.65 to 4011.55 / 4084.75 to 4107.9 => -3.4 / 11.8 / 12.9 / 10.5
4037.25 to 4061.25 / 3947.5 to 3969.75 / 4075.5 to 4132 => -4.3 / 9.08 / 12.4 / 11.4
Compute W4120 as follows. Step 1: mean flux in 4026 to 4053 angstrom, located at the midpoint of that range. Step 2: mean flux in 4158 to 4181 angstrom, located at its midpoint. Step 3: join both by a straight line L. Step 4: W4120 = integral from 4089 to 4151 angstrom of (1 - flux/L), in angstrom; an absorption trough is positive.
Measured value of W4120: 7.3 angstrom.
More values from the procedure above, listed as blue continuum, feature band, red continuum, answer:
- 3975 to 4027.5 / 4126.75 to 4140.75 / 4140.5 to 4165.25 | 0.8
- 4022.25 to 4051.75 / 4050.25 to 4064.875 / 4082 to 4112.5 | 0.8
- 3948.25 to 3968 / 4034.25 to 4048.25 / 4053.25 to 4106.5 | -3.3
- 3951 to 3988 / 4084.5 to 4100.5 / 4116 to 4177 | 0.3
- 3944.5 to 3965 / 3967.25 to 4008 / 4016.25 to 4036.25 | 3.0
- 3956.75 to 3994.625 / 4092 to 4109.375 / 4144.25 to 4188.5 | 3.0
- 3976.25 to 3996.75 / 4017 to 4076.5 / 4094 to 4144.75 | -4.8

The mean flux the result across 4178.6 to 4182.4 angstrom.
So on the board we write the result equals 13.1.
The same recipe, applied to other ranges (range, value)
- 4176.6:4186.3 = 13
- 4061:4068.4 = 11.5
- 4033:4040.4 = 12.7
